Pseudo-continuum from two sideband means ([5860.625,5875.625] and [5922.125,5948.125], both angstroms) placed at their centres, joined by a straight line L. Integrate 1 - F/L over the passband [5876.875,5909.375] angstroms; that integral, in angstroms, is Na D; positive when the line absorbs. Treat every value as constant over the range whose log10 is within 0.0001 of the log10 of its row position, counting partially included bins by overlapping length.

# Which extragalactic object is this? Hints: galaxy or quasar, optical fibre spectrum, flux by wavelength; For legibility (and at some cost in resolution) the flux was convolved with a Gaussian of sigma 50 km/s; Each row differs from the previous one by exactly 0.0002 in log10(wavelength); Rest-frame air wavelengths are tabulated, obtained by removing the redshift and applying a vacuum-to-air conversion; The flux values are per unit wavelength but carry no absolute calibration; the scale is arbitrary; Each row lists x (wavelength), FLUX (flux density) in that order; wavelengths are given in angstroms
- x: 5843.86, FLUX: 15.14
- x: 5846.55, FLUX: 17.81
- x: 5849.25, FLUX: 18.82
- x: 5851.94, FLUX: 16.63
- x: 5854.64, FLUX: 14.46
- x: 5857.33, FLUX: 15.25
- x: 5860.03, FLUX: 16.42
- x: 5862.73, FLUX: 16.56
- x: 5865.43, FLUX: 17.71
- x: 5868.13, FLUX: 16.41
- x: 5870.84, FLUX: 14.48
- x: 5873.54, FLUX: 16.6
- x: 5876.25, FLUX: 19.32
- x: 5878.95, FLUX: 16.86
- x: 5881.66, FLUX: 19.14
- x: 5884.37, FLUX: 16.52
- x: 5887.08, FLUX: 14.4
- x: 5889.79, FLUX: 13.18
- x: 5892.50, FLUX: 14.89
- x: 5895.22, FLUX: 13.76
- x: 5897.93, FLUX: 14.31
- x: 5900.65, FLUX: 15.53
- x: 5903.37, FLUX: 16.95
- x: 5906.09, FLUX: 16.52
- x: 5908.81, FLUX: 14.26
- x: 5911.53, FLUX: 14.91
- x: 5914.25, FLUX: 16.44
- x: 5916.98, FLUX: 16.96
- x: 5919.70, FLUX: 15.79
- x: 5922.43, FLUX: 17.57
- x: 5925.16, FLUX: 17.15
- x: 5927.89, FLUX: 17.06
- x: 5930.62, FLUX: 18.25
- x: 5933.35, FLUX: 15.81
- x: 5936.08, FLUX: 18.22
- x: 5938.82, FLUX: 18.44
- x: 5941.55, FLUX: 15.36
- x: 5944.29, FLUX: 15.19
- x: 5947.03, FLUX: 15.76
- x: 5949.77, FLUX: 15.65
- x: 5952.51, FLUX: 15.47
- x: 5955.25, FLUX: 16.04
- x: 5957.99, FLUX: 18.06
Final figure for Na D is 1.9 angstroms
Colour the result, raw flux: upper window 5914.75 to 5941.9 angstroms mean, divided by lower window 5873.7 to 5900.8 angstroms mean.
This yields 1.1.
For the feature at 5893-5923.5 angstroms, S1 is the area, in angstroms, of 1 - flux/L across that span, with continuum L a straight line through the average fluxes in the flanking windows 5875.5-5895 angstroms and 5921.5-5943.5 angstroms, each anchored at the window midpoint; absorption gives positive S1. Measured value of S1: 1.7 angstroms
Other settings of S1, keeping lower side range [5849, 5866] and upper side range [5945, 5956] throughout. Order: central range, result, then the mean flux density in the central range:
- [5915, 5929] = -0.9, 16.9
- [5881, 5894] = 0.6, 15.4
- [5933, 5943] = -0.8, 17.1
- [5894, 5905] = 0.6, 15.2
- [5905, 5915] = 0.3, 15.5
